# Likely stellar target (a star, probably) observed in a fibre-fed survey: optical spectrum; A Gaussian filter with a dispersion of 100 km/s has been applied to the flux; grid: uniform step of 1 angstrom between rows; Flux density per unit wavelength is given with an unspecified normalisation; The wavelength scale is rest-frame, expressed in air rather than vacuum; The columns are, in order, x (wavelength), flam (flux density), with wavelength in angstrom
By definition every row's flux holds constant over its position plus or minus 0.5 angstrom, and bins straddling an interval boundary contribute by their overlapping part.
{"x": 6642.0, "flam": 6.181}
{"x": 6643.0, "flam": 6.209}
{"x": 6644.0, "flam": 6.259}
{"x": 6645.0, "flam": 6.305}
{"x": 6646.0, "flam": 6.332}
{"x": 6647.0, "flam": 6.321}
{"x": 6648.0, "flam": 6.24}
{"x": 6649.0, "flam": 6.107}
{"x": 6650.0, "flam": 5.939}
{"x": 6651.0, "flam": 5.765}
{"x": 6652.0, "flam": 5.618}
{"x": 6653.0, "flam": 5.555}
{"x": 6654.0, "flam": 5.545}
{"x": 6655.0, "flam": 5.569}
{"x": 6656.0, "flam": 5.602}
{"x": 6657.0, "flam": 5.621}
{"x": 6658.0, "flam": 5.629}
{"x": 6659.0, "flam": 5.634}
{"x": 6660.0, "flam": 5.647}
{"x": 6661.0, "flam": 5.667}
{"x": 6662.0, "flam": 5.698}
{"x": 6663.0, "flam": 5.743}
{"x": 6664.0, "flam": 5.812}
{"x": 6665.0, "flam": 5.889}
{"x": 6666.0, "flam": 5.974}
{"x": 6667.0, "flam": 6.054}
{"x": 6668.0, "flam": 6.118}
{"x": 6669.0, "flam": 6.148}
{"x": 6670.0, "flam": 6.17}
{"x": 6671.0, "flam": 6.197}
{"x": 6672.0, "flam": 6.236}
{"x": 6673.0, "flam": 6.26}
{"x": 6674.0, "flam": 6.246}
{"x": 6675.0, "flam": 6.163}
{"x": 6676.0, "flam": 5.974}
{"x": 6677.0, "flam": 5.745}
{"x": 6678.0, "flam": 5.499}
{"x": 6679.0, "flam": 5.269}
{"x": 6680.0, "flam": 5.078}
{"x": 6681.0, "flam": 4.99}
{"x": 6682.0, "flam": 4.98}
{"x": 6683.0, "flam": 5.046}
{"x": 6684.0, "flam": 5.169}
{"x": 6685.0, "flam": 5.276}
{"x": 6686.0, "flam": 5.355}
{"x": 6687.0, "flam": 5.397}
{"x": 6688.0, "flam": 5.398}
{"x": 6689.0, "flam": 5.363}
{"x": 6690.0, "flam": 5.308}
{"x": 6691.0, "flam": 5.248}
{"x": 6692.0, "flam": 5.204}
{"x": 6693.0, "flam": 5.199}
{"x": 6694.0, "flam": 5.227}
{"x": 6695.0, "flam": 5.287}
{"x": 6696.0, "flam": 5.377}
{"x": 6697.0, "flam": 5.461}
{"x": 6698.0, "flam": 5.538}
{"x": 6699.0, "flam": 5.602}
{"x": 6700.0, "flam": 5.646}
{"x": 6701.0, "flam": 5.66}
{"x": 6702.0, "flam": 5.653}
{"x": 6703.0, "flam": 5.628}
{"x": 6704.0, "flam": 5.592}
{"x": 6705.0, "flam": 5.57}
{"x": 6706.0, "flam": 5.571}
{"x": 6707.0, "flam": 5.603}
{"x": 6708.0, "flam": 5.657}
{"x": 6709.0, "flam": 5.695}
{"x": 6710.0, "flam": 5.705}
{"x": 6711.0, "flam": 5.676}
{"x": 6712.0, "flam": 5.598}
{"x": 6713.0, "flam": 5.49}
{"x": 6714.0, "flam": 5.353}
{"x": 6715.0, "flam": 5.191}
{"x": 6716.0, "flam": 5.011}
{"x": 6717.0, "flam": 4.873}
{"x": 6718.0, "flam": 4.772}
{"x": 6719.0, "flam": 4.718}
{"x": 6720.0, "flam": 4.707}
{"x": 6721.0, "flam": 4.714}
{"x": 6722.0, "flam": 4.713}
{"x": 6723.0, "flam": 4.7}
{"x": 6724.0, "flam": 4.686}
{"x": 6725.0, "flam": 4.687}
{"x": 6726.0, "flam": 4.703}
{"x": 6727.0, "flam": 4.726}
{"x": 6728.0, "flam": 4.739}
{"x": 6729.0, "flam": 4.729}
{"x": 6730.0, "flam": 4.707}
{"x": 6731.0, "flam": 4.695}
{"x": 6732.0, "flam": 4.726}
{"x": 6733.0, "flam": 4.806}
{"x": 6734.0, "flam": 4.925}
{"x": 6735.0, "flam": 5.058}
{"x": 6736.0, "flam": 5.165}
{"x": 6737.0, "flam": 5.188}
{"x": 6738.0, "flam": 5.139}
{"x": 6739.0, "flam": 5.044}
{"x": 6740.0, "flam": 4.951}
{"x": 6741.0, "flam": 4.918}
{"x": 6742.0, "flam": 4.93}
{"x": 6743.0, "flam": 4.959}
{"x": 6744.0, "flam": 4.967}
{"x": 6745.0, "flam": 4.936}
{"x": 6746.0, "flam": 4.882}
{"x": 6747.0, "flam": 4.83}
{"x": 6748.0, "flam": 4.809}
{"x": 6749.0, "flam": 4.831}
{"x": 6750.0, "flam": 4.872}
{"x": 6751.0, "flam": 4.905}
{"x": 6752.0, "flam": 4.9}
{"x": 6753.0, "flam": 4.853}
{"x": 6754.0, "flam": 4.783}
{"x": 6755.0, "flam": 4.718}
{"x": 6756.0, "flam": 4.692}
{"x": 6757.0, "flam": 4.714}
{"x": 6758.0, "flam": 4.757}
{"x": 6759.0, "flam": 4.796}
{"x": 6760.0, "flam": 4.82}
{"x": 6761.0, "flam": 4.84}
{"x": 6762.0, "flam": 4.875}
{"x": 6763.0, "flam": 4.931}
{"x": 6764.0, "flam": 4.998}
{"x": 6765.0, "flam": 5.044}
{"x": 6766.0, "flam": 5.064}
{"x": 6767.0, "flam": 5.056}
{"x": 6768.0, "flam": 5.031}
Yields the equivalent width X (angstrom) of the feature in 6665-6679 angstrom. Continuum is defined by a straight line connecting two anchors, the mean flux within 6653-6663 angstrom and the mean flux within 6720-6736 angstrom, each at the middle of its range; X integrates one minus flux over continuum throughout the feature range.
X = -1.5 angstrom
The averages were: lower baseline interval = 5.63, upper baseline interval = 4.77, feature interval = 6.03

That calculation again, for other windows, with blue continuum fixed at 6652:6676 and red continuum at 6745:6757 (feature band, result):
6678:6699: 1.14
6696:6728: 0.31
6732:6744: -0.03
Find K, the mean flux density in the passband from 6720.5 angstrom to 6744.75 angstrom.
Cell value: 4.86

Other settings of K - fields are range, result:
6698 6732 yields 5.17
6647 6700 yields 5.64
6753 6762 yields 4.78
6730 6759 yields 4.89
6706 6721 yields 5.28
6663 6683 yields 5.81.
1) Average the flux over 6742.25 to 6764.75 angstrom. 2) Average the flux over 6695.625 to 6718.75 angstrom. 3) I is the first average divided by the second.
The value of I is 0.89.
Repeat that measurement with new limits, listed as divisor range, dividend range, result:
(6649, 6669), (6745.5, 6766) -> 0.84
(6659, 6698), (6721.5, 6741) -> 0.87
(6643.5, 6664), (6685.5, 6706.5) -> 0.93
